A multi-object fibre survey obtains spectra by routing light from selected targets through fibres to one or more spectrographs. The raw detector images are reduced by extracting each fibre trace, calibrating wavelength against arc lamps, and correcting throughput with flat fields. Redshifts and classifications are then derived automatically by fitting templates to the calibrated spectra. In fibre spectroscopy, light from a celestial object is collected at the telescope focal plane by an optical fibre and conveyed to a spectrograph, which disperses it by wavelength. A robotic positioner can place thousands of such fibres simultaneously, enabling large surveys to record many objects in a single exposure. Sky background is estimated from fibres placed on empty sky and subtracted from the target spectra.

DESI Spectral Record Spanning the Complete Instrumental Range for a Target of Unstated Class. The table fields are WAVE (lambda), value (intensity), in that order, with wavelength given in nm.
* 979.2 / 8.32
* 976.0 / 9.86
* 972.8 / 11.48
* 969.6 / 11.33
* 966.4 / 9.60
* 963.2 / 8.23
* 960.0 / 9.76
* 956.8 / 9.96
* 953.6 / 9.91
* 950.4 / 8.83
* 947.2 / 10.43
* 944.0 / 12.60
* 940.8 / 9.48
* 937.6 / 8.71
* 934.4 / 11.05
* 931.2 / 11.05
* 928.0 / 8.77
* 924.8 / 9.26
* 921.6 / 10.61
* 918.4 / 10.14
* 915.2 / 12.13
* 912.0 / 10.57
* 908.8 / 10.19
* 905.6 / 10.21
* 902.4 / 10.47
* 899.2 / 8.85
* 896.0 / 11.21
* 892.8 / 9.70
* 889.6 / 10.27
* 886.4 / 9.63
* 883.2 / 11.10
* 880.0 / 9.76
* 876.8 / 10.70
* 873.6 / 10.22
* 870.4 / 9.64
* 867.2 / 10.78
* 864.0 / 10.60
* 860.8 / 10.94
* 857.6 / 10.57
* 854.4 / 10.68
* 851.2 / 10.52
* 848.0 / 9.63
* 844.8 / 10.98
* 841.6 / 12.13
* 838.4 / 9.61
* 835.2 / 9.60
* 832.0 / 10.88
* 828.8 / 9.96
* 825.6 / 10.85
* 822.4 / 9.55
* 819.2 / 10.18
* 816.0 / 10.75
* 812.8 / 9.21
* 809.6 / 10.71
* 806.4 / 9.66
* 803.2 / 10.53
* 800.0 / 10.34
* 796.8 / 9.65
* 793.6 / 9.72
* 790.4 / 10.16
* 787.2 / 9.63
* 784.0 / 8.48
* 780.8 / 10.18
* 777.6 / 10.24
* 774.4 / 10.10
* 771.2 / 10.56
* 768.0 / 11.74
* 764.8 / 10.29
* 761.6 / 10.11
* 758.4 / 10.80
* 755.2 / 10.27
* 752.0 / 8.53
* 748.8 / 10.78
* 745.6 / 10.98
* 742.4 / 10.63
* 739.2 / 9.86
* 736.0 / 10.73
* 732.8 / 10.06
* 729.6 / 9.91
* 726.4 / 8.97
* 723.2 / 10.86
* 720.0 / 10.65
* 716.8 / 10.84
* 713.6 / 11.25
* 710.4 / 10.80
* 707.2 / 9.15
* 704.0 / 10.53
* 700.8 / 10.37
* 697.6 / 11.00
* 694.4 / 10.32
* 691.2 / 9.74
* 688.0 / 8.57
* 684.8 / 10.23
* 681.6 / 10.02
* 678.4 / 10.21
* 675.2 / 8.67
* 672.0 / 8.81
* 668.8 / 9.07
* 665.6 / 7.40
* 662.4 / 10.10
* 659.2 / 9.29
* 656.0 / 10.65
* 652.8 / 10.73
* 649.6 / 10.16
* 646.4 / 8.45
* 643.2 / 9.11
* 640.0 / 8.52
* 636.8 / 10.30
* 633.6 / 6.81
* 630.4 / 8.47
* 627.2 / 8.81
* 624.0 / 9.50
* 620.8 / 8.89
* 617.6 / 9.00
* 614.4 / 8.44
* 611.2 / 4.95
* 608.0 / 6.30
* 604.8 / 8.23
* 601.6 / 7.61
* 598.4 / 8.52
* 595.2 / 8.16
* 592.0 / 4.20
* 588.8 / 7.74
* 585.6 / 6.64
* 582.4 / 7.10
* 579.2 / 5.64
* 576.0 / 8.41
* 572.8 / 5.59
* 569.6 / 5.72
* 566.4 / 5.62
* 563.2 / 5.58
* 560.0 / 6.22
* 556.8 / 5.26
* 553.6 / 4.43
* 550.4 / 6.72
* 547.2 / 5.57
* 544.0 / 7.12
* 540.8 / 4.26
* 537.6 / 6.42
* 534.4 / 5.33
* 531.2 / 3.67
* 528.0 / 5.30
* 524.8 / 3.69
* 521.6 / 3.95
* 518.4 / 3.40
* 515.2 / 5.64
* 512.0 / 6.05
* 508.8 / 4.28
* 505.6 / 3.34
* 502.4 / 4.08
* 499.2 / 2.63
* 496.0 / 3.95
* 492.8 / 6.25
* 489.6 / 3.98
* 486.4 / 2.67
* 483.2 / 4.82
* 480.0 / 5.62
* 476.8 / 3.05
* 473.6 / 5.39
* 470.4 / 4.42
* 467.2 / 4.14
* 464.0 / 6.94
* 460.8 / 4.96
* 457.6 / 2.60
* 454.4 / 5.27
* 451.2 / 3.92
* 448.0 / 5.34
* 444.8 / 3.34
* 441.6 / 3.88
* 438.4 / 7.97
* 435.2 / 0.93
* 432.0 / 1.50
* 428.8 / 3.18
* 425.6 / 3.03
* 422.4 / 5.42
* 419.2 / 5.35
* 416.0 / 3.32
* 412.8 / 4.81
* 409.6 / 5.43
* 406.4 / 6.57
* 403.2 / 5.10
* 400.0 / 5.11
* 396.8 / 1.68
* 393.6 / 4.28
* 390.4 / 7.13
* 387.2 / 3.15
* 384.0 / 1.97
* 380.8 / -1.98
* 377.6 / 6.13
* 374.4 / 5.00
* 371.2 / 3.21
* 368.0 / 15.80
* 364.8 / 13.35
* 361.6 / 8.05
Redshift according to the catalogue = 0.54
